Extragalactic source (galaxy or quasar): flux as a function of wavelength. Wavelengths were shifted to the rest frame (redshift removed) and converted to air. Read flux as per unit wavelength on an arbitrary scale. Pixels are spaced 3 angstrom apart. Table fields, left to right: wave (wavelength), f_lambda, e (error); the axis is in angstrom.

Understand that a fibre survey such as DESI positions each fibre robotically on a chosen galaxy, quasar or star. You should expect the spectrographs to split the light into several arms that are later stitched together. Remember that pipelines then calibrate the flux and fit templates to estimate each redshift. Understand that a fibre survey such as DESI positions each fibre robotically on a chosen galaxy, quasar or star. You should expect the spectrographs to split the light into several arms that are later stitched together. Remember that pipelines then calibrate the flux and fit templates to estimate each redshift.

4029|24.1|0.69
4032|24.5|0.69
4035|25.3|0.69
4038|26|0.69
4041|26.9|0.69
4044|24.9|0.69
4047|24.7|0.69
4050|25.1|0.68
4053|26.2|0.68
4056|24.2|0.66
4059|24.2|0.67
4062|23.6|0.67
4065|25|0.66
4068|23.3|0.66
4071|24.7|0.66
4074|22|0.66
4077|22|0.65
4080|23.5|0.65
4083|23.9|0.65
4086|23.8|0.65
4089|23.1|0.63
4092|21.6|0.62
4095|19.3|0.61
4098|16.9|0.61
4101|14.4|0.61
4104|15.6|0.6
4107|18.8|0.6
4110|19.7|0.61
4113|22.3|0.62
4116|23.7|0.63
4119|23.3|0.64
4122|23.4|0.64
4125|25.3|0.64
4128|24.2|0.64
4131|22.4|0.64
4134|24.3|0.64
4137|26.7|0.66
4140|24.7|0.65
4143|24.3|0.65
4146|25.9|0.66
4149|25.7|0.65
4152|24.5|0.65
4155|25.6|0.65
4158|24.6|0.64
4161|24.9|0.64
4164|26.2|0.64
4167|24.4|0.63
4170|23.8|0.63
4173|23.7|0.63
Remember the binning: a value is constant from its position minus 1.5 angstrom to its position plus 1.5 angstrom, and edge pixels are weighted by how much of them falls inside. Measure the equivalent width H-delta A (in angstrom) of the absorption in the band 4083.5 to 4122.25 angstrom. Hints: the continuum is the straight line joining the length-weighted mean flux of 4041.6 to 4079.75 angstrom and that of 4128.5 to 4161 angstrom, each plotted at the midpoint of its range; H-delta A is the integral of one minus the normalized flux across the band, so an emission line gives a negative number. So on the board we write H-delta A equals 6.4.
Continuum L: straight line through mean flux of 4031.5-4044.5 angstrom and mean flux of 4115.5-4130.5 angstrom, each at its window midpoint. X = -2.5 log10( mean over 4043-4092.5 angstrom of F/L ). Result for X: 0.050 mag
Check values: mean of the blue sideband 25.6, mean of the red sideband 23.9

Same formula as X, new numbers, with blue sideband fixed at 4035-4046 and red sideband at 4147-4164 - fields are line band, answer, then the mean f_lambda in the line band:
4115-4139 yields 0.050 mag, 24.2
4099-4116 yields 0.339 mag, 18.6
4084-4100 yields 0.221 mag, 20.8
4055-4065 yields 0.067 mag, 24.1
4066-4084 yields 0.104 mag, 23.3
